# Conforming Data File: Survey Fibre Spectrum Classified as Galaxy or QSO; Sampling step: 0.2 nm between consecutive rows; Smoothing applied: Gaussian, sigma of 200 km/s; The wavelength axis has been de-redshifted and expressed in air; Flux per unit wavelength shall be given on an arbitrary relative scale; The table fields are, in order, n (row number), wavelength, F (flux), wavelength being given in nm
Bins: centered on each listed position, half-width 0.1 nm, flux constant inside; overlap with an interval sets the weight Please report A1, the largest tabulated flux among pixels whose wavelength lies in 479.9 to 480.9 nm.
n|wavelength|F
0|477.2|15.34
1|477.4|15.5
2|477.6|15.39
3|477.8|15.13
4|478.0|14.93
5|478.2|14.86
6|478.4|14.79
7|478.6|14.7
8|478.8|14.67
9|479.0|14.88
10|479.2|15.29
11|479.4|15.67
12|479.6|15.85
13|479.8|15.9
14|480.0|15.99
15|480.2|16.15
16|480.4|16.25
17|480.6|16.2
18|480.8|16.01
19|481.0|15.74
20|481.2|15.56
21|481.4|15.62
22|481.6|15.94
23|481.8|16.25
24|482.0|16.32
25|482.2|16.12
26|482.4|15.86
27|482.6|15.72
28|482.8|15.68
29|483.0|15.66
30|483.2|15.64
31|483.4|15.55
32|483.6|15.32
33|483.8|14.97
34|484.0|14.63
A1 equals 16.25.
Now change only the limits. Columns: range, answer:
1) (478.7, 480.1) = 15.99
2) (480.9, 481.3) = 15.74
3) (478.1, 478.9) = 14.86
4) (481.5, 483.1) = 16.32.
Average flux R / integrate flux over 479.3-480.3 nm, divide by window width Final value 15.9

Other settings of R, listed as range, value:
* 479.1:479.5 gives 15.5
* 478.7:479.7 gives 15.3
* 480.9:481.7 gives 15.7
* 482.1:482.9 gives 15.8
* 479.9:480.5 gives 16.1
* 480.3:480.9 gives 16.2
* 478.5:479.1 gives 14.8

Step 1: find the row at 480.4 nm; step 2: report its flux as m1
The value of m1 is 16.25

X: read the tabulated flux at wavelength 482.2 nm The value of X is 16.12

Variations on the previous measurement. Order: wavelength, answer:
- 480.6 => 16.2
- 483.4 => 15.55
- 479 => 14.88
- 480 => 15.99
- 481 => 15.74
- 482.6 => 15.72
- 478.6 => 14.7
